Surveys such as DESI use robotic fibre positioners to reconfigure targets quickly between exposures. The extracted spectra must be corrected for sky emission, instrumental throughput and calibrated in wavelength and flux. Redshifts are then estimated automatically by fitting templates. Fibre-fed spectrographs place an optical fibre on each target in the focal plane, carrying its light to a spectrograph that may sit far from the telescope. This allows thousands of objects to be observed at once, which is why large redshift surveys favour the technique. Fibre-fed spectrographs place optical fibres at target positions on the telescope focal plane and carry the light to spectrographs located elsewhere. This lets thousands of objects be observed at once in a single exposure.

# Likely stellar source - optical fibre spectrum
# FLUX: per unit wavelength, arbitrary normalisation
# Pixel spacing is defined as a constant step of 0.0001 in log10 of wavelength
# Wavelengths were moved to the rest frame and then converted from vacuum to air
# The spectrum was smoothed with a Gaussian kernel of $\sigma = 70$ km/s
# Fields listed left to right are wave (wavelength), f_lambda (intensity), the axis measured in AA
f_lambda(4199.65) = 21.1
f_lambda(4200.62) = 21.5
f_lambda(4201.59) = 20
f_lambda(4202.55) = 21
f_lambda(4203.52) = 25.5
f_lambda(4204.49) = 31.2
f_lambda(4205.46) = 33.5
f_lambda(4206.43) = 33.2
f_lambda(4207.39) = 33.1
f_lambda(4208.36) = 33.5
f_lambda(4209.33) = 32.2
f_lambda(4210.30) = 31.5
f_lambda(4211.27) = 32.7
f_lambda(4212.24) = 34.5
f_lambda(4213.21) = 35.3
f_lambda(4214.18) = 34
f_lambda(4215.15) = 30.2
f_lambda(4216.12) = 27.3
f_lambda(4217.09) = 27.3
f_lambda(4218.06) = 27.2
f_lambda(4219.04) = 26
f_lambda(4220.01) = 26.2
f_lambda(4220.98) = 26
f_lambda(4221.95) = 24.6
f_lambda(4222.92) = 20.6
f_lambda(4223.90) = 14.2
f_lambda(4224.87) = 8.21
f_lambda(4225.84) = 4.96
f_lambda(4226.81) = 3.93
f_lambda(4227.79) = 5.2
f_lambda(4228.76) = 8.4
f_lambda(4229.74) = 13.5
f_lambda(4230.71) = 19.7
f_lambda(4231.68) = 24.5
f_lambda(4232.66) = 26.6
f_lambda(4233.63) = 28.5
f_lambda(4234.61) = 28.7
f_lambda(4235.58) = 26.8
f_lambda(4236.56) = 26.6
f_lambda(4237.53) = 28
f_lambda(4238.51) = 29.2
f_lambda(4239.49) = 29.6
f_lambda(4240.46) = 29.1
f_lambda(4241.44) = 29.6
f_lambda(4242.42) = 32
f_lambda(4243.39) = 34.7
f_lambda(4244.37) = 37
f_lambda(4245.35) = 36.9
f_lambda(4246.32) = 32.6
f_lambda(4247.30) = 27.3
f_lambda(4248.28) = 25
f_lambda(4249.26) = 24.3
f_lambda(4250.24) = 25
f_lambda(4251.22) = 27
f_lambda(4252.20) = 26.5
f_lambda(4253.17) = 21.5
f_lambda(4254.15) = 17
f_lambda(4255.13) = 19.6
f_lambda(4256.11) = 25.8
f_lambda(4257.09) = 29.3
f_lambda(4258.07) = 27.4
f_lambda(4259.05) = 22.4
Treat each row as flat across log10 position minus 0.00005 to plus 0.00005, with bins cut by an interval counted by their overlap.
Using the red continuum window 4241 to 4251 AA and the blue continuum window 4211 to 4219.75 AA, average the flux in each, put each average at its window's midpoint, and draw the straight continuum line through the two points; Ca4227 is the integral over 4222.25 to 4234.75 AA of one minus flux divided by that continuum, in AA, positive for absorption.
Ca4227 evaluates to 6.0 AA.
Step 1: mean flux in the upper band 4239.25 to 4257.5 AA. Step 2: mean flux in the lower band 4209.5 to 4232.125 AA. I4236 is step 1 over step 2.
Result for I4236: 1.3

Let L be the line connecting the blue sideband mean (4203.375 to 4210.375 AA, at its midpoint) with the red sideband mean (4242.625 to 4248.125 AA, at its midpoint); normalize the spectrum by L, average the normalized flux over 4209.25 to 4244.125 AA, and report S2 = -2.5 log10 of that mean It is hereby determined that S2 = 0.30 mag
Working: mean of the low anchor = 32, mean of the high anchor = 33.1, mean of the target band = 24.7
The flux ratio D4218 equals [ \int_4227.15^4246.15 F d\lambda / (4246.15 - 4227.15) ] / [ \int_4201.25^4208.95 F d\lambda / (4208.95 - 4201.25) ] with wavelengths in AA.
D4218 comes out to 0.89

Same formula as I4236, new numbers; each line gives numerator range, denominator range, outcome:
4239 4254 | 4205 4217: 0.89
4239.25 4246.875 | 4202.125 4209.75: 1.08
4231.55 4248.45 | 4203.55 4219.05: 0.95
